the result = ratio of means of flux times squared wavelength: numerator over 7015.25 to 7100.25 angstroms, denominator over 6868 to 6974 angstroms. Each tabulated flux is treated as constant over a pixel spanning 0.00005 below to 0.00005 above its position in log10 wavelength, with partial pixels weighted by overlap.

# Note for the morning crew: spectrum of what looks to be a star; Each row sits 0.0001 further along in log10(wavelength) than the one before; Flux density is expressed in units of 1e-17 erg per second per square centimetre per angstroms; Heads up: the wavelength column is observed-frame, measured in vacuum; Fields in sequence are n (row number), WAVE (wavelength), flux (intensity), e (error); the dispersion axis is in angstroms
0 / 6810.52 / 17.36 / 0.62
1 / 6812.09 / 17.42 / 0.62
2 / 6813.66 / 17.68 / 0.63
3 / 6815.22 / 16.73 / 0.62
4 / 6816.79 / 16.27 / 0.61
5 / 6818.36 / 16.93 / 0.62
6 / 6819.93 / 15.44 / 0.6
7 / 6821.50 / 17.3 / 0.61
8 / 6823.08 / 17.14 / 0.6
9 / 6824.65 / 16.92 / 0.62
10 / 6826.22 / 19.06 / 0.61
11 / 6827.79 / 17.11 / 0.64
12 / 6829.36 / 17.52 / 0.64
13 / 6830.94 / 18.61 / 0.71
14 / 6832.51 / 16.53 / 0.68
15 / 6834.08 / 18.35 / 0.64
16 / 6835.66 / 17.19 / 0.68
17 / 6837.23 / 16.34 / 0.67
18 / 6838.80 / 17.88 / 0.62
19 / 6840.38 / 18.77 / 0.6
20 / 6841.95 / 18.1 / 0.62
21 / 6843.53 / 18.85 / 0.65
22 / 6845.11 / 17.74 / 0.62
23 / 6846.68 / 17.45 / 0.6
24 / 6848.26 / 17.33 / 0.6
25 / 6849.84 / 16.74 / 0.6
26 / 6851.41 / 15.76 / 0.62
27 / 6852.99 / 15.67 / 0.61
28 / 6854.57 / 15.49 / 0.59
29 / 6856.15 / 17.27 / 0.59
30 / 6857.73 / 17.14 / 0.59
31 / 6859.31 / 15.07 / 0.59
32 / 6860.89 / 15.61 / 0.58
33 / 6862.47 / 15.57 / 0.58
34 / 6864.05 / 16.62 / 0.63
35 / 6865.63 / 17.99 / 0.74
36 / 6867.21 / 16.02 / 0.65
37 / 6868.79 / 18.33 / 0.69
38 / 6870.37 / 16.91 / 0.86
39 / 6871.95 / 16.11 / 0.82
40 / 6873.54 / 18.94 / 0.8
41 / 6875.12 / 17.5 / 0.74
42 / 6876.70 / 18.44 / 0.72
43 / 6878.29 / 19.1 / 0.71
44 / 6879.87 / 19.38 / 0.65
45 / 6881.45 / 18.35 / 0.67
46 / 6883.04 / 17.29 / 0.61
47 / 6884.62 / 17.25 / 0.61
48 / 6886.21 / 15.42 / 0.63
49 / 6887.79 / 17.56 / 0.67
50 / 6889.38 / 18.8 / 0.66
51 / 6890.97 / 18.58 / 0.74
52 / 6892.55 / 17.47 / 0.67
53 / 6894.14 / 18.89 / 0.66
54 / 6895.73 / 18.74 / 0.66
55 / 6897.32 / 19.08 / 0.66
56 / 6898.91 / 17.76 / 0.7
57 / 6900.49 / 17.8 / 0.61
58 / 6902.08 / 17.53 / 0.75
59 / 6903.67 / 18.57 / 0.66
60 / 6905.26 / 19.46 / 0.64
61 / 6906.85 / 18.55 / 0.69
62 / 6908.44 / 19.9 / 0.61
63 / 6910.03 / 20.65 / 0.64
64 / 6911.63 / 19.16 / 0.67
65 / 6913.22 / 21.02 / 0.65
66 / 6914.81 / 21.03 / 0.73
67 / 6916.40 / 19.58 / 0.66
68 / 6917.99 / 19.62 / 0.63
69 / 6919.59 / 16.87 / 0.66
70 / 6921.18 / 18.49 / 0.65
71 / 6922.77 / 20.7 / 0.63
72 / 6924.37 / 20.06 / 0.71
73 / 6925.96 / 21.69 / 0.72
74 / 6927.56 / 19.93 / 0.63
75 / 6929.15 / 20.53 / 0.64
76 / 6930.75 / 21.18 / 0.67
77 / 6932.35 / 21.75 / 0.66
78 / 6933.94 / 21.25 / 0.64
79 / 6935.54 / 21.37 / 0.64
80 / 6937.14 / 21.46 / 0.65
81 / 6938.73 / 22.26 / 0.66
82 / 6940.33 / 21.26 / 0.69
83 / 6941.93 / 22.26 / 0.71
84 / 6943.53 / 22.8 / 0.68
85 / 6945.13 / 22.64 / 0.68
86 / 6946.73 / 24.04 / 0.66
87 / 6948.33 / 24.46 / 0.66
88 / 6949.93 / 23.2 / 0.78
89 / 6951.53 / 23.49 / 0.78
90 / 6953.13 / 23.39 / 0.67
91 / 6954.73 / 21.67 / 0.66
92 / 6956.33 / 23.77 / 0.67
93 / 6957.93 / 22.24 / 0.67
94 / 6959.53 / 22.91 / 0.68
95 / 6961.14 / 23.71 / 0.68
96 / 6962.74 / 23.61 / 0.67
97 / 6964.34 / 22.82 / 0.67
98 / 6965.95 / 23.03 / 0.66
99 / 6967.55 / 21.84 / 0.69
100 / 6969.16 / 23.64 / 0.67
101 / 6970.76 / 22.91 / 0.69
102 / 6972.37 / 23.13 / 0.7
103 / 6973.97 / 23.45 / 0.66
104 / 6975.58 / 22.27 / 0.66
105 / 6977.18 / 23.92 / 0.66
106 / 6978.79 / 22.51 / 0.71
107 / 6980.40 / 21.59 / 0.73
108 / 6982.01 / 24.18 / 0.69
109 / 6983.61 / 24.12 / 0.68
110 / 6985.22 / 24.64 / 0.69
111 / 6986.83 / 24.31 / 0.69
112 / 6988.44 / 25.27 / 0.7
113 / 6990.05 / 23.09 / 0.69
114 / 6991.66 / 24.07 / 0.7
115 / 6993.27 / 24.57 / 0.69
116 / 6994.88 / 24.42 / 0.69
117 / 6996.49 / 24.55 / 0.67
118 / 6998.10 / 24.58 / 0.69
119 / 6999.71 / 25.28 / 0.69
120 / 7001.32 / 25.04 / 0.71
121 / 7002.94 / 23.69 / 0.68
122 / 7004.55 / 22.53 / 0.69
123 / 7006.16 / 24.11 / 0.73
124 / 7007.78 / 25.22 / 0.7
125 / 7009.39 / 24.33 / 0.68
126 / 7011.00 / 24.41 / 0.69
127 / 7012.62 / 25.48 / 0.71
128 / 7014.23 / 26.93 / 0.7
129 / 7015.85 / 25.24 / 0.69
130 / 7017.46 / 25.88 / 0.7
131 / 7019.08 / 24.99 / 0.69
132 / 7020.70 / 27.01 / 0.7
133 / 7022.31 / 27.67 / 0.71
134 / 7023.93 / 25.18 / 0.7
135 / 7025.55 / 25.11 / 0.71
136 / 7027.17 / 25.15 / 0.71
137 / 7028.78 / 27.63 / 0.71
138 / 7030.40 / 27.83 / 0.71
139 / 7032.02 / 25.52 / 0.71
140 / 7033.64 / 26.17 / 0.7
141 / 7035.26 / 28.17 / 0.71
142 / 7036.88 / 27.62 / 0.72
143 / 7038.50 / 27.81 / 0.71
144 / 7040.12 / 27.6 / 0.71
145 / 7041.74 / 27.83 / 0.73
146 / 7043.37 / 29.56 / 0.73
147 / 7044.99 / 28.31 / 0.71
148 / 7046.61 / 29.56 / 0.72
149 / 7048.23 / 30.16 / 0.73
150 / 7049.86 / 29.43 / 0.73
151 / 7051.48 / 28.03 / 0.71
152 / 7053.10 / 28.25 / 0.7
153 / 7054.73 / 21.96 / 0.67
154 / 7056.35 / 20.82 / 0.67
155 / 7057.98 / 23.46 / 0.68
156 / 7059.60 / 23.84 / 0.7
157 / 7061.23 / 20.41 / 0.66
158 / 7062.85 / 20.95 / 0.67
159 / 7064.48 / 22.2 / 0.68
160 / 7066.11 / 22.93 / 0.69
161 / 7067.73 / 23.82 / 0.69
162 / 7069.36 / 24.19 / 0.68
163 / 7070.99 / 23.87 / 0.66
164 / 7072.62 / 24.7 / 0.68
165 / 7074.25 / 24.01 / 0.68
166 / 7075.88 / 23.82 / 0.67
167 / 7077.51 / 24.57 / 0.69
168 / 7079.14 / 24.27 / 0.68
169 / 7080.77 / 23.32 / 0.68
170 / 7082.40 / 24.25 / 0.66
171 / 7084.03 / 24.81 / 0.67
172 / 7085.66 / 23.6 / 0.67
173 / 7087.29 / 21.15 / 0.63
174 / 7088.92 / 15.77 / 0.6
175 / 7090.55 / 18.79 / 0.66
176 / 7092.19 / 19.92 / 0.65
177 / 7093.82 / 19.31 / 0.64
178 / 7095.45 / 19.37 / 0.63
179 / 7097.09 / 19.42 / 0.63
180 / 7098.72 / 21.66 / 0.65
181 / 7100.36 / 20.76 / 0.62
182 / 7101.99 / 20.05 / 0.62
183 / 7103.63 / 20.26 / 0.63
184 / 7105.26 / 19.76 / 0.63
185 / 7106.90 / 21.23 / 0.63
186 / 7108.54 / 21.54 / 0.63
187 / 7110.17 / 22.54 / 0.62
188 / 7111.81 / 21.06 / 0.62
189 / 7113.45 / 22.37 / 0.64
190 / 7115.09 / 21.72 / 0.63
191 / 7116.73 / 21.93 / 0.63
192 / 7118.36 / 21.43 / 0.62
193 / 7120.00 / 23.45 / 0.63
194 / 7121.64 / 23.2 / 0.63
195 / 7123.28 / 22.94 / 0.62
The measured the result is 1.25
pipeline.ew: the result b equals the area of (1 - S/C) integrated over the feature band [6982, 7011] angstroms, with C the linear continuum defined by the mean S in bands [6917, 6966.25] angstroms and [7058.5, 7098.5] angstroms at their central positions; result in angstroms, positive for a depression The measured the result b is -3.1 angstroms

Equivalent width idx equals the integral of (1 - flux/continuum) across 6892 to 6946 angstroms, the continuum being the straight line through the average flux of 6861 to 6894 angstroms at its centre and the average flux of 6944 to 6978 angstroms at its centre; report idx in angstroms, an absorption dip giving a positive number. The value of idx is 0.79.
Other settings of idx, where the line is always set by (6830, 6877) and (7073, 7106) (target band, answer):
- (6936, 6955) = -4.0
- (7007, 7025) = -4.9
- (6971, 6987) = -3.2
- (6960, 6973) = -2.6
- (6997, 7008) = -2.4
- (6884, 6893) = 0.1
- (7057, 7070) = -1.0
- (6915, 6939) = -2.5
